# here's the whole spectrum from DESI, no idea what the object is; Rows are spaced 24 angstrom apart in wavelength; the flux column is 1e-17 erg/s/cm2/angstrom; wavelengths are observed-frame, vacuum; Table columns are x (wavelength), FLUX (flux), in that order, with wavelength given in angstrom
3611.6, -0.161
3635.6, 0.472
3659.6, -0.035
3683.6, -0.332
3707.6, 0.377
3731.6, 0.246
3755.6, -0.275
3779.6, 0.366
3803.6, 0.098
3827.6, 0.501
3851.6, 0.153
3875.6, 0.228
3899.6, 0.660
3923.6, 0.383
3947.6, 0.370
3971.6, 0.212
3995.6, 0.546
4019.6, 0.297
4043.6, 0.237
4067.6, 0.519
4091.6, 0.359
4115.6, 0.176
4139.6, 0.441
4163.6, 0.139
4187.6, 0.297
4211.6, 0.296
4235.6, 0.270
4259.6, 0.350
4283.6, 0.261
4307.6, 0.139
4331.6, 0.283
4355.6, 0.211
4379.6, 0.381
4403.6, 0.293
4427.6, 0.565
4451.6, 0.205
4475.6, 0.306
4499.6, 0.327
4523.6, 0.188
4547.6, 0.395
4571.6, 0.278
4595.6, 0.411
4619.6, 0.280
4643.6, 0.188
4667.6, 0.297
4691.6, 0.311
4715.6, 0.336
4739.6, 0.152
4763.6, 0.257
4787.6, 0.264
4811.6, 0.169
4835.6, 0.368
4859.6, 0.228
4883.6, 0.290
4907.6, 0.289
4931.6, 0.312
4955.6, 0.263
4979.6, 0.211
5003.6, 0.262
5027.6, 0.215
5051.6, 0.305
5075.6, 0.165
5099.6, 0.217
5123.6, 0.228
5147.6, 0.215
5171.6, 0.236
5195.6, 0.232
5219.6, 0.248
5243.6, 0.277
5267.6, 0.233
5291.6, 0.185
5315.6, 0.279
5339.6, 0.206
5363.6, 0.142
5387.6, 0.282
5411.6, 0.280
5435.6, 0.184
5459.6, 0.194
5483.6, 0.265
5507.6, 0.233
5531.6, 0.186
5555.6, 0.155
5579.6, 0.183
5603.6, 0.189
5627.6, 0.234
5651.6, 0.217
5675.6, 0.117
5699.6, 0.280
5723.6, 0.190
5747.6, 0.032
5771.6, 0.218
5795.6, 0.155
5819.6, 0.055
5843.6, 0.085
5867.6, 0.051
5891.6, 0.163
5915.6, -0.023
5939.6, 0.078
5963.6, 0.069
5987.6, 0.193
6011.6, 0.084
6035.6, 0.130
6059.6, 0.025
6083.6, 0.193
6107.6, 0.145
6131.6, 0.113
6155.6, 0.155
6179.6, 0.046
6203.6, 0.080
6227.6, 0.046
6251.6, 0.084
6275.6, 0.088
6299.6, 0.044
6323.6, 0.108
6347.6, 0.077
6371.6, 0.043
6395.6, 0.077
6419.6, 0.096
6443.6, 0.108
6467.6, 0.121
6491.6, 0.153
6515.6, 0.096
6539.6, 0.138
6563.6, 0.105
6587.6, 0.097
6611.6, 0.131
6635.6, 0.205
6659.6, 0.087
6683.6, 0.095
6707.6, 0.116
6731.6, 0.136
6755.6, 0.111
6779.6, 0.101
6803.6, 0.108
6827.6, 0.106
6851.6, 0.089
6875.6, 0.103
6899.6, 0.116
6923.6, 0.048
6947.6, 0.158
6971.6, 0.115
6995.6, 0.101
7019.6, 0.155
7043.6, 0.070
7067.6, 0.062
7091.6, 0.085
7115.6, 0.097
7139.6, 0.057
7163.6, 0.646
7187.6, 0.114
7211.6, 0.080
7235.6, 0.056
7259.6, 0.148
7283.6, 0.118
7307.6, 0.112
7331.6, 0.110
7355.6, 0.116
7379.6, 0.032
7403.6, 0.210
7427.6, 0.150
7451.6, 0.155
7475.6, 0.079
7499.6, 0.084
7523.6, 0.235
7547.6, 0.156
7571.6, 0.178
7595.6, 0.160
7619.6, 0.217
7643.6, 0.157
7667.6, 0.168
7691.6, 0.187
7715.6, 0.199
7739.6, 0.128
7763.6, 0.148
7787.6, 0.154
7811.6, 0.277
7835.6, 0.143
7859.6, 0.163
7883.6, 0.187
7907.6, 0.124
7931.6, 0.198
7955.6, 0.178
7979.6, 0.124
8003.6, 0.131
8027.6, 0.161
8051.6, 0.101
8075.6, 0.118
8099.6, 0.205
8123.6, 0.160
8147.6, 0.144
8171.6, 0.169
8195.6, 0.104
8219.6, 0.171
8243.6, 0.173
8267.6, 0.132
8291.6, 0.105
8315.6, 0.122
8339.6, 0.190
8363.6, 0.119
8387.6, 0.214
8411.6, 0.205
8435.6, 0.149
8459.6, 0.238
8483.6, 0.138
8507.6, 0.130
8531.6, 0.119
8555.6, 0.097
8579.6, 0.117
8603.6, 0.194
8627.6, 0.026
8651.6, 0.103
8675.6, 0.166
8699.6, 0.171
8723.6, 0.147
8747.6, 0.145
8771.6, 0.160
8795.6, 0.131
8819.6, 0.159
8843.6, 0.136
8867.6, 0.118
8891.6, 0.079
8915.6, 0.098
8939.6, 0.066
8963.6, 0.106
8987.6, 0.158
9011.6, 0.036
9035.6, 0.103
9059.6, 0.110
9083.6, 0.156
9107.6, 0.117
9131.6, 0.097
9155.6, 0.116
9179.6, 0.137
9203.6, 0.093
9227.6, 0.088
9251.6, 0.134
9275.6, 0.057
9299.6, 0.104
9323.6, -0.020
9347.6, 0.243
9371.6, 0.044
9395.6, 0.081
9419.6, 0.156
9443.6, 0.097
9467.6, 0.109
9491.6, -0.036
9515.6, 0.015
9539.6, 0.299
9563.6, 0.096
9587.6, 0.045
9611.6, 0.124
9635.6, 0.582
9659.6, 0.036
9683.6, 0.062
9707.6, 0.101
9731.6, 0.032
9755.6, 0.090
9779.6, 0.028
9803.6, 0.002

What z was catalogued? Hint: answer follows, 0.923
